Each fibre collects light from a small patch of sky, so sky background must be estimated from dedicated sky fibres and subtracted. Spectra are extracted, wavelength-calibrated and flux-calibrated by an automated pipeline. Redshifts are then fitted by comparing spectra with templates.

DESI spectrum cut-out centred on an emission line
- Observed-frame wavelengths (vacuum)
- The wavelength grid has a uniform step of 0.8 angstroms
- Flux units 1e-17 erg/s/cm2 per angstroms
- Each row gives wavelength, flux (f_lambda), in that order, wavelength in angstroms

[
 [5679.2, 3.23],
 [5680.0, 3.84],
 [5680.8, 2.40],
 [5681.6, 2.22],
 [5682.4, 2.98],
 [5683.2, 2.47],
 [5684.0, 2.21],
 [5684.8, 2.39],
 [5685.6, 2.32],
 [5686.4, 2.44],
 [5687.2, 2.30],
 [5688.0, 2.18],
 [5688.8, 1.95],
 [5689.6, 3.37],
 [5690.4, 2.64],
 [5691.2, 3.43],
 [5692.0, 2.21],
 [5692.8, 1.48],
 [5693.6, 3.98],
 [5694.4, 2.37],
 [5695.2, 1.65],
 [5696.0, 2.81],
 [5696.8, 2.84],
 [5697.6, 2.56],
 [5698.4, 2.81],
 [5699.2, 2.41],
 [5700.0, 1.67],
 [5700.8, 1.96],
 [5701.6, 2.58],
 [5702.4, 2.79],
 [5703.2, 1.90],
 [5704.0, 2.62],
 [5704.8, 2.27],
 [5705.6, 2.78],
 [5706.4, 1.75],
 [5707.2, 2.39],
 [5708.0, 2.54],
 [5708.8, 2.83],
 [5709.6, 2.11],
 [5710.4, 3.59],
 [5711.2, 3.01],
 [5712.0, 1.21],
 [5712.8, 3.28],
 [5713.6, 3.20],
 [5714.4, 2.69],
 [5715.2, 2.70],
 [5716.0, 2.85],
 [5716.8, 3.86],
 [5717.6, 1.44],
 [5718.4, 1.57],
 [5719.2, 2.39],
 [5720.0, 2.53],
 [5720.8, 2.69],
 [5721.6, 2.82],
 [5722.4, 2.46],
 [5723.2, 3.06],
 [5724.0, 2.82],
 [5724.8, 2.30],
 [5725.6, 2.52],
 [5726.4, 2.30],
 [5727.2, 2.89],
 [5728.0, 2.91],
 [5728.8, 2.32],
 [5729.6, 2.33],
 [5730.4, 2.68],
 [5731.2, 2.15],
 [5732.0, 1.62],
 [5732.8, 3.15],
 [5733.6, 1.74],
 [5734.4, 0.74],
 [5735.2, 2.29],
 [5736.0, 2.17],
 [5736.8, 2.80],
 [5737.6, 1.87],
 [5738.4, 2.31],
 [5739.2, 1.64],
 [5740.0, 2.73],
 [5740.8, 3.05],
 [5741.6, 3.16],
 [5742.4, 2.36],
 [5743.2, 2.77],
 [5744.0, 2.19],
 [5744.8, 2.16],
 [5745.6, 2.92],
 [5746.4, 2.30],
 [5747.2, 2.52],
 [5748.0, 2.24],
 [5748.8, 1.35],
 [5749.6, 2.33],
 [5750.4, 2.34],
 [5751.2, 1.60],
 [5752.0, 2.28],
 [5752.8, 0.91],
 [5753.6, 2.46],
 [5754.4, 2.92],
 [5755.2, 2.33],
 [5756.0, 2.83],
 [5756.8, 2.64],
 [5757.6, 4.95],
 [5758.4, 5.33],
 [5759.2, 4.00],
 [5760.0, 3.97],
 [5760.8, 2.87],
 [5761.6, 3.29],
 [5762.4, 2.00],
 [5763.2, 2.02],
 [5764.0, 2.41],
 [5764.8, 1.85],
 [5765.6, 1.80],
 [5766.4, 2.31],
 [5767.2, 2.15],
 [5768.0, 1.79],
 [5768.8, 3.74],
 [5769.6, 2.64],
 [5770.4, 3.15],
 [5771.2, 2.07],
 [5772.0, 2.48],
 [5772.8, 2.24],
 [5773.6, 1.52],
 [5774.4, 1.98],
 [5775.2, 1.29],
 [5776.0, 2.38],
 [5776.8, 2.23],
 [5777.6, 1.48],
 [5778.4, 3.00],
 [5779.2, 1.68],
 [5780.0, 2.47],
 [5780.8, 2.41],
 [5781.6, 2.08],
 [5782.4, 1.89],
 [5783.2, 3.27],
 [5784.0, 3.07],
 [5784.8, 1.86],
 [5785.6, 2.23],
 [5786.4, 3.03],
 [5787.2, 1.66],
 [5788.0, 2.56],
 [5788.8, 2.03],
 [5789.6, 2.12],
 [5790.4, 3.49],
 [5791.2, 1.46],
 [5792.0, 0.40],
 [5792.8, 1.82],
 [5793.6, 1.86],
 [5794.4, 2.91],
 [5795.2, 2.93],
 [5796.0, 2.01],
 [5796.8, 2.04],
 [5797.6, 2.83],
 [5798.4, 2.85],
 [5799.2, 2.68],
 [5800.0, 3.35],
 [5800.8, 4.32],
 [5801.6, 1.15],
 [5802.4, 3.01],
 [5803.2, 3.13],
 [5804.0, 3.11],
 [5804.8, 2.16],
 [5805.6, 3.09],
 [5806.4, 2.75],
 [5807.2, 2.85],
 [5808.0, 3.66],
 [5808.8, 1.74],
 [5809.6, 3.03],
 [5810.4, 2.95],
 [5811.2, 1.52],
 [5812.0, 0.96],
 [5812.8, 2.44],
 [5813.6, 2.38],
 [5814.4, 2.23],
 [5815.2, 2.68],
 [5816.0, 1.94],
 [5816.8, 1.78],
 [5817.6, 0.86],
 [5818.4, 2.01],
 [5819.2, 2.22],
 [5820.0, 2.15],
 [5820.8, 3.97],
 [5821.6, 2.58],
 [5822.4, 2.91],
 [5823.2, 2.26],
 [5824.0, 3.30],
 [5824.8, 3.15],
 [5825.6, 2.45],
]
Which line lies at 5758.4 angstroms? H-beta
